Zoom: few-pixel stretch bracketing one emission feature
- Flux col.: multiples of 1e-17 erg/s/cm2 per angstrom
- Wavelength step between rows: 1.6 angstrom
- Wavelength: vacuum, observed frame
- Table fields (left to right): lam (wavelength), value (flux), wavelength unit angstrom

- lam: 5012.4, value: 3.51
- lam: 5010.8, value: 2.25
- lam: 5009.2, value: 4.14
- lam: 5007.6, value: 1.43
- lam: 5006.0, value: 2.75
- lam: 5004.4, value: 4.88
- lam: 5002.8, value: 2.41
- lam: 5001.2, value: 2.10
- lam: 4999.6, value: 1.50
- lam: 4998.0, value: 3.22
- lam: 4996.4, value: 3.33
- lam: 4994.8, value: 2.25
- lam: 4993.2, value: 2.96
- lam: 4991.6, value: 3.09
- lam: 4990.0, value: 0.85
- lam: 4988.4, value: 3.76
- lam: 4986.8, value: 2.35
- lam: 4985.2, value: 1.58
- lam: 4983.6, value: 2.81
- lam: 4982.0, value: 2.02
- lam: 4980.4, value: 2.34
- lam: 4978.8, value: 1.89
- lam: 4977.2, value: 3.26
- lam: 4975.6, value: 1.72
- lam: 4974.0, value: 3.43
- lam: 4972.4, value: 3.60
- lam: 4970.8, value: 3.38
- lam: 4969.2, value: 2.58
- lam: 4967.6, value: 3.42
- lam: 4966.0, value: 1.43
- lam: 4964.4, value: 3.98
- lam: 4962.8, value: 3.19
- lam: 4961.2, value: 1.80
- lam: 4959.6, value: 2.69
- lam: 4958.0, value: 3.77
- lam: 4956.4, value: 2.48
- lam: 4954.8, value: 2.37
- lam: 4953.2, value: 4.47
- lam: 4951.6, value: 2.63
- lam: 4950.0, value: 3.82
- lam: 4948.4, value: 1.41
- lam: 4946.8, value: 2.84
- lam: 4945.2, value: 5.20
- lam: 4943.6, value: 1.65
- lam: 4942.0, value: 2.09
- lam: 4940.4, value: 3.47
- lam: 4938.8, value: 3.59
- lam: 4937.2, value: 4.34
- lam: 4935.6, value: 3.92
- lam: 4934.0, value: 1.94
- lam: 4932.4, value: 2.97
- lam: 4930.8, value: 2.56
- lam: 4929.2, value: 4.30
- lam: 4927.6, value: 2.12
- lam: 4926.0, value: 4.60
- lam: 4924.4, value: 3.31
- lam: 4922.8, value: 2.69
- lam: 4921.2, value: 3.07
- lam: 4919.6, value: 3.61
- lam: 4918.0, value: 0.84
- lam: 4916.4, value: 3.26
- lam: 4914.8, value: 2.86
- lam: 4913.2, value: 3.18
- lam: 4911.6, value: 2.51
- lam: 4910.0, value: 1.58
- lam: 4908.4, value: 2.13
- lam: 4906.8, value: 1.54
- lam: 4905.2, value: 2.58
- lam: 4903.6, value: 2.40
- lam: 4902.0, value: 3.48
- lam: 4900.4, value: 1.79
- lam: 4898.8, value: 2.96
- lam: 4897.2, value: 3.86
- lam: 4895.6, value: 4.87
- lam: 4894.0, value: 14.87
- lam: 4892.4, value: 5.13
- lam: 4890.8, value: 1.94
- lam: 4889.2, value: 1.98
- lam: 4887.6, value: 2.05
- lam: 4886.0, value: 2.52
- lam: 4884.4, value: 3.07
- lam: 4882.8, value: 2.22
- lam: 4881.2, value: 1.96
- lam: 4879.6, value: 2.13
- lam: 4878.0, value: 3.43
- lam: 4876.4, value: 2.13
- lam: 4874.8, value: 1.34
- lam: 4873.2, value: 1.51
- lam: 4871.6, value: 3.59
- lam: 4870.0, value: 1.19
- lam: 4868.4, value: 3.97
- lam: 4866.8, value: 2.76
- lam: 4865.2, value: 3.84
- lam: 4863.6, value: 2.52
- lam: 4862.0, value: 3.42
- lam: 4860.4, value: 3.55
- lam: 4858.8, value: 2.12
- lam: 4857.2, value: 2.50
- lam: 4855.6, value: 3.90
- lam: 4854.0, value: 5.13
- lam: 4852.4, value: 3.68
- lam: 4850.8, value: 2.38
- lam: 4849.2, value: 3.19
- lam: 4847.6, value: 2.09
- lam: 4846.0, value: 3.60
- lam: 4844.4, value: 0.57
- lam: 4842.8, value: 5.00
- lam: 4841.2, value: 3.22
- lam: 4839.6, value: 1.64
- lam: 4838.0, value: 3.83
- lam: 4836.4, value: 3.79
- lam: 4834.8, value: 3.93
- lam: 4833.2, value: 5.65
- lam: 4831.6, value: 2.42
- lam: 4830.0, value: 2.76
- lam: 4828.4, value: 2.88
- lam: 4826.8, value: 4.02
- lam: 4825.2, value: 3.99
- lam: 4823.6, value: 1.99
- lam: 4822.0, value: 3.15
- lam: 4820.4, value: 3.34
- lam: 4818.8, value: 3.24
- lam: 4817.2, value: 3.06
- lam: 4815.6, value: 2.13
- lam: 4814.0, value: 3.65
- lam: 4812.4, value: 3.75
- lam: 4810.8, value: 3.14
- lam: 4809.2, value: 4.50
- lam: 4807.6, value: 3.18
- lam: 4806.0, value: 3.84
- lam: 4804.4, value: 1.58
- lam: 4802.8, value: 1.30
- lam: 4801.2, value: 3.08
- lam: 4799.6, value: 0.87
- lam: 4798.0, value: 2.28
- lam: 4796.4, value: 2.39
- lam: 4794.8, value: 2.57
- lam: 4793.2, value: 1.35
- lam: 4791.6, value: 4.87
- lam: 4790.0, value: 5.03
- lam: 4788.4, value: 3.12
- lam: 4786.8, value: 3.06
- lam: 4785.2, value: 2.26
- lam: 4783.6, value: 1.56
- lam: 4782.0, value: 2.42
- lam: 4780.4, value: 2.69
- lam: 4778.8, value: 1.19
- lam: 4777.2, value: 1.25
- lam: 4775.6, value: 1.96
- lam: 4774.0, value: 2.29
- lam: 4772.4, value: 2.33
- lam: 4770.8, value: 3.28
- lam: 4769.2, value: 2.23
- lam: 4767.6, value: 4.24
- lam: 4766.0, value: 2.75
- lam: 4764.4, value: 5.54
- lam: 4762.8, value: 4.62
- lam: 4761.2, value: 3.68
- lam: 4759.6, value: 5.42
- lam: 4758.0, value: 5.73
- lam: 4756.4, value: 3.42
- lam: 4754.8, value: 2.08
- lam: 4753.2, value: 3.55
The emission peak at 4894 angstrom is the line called H-gamma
